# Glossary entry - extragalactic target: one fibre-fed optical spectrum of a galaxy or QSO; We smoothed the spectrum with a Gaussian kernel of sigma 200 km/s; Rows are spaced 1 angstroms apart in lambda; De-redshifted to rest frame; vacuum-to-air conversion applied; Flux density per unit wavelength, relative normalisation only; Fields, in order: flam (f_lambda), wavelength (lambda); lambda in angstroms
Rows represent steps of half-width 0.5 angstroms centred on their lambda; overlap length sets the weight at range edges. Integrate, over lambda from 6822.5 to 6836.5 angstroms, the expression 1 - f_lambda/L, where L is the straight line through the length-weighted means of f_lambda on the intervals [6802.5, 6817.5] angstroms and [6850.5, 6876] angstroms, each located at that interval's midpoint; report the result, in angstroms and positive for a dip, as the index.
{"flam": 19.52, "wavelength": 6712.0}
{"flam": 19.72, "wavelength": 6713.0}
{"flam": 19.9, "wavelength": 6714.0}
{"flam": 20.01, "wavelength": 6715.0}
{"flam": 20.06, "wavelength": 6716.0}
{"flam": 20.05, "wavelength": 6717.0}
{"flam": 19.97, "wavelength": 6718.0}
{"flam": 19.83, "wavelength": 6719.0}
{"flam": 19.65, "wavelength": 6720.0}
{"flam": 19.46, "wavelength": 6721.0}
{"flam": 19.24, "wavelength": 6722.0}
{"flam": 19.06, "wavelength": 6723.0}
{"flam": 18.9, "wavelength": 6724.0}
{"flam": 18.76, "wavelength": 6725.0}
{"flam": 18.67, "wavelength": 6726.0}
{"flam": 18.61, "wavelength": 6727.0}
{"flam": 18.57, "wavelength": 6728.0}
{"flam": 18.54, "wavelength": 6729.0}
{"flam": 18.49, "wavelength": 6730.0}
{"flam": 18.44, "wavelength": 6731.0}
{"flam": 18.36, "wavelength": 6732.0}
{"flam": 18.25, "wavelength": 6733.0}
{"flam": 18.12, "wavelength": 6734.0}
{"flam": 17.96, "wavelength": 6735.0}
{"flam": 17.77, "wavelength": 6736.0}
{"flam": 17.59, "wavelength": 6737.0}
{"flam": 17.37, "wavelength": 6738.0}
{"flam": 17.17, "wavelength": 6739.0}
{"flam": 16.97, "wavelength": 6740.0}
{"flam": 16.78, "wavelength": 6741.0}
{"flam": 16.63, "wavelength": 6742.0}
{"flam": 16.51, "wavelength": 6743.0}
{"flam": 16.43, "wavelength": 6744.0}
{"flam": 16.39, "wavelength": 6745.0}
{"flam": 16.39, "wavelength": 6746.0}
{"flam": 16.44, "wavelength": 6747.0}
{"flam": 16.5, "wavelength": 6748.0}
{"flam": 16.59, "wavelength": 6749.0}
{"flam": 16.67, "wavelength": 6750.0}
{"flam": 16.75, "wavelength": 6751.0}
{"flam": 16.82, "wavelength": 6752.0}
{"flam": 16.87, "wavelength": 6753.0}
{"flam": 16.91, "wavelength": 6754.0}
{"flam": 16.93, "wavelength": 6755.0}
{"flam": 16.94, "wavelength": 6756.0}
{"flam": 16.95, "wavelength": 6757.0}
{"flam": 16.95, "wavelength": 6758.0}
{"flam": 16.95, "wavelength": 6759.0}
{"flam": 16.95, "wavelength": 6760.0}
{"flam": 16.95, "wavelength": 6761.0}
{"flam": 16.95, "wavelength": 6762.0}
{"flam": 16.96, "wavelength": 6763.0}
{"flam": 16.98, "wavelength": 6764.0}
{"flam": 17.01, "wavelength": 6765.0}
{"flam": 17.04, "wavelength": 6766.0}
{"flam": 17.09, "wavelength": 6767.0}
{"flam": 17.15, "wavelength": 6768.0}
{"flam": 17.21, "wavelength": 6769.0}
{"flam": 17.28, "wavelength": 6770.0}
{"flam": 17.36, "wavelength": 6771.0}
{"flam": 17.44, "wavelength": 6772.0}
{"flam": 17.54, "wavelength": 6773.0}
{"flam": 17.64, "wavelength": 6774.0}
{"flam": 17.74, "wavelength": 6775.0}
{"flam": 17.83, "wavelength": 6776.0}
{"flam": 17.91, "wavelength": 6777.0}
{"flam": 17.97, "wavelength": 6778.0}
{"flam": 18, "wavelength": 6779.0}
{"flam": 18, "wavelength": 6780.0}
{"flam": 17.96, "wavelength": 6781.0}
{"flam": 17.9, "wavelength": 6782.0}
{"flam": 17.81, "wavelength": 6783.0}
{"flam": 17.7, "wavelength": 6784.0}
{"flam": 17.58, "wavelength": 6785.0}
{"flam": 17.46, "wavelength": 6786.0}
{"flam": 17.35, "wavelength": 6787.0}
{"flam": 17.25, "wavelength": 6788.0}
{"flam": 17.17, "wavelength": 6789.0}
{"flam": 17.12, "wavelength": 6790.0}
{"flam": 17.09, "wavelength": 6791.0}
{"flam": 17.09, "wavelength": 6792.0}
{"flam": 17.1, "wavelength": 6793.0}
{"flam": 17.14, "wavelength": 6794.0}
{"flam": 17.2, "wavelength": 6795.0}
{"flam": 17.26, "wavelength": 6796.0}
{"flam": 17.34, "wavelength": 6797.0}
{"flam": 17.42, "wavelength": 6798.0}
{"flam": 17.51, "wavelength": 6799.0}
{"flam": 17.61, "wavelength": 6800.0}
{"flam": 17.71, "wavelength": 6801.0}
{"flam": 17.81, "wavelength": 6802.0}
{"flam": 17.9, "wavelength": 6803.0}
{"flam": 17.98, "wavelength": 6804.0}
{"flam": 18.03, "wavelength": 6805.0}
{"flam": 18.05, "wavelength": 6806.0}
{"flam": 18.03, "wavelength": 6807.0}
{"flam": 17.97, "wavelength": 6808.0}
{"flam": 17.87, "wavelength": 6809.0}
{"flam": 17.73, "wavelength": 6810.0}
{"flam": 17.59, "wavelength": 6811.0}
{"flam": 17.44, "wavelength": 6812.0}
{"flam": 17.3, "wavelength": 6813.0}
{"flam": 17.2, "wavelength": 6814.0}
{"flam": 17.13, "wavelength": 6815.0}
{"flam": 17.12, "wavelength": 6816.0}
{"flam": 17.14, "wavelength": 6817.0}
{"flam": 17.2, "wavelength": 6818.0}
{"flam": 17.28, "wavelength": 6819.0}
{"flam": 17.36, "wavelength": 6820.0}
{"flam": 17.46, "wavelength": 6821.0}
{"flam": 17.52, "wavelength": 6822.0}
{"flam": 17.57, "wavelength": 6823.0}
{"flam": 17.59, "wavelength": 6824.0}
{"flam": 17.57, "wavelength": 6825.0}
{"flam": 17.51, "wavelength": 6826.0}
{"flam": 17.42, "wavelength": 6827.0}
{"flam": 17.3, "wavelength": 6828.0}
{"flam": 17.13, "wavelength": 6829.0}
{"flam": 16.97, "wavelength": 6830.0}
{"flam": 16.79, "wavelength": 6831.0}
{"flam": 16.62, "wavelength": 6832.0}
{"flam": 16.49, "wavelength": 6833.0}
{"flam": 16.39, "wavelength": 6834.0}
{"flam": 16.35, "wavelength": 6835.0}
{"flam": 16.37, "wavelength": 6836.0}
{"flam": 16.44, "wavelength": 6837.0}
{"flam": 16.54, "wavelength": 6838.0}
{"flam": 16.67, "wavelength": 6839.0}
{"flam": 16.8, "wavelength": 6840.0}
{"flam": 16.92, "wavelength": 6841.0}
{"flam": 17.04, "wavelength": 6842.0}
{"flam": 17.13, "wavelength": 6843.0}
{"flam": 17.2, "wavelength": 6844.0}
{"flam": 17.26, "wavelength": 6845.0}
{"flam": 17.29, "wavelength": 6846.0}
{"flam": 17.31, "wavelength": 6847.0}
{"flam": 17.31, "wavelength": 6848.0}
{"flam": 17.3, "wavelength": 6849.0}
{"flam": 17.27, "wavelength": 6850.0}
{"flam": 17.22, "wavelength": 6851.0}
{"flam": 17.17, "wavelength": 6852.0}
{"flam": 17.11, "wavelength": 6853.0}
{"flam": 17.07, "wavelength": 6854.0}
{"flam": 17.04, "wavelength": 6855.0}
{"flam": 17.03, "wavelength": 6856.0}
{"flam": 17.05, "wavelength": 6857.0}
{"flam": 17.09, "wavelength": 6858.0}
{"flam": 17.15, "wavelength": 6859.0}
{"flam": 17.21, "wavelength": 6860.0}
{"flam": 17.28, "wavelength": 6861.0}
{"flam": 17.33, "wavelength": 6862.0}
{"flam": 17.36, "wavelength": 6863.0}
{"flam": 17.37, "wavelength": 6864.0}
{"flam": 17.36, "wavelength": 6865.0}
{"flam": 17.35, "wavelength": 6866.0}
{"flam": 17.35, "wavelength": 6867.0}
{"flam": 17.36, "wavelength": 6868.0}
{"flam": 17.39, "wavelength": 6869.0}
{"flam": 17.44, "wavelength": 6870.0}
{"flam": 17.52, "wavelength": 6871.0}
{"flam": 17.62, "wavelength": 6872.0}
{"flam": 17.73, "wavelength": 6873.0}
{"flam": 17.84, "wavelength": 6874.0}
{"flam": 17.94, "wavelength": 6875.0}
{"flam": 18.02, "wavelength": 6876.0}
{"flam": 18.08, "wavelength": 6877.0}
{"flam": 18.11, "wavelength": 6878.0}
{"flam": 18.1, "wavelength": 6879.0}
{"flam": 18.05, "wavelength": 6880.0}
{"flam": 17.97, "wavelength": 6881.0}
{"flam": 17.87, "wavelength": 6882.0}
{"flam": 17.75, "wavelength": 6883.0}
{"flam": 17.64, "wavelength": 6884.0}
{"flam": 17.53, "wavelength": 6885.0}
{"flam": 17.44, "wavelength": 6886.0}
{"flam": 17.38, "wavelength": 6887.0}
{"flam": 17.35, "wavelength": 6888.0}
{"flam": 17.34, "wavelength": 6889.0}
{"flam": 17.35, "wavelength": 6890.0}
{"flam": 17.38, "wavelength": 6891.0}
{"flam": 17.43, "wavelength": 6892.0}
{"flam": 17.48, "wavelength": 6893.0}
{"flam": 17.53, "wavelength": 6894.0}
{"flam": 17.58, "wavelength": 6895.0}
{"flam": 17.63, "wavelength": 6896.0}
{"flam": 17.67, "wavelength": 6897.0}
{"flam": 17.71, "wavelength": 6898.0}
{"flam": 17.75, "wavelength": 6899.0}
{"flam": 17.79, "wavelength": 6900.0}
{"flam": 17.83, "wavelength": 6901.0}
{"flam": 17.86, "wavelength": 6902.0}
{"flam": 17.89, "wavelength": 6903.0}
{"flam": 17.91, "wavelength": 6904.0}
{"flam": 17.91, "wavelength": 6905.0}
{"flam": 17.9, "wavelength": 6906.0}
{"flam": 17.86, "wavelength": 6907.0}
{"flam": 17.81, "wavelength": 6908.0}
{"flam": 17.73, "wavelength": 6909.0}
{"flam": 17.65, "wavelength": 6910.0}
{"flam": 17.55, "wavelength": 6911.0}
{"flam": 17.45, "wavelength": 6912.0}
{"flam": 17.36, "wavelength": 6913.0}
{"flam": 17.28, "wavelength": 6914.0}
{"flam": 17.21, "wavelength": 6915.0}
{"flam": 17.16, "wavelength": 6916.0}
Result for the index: 0.4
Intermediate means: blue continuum 17.6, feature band 17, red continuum 17.3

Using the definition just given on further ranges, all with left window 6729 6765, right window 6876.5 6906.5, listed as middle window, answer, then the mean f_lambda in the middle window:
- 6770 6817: -0.7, 17.6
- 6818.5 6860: 1.0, 17.1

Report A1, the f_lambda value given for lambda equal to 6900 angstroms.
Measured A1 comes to 17.79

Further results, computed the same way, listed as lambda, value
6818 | 17.2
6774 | 17.64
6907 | 17.86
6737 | 17.59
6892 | 17.43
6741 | 16.78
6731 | 18.44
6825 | 17.57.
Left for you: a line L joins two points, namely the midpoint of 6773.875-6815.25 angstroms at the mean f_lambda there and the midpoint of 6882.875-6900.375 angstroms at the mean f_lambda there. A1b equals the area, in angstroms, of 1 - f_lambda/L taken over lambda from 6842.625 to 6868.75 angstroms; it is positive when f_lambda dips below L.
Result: 0.5 angstroms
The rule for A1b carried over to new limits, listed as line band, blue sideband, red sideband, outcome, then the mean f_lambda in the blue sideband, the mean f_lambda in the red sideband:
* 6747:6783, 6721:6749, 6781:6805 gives 0.80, 17.7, 17.5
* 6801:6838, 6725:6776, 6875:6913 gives 0.37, 17.3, 17.7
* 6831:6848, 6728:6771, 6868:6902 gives 0.67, 17.2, 17.7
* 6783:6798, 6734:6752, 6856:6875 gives -0.18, 16.9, 17.4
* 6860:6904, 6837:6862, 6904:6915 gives -0.58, 17.1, 17.6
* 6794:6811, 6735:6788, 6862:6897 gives -0.36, 17.2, 17.6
